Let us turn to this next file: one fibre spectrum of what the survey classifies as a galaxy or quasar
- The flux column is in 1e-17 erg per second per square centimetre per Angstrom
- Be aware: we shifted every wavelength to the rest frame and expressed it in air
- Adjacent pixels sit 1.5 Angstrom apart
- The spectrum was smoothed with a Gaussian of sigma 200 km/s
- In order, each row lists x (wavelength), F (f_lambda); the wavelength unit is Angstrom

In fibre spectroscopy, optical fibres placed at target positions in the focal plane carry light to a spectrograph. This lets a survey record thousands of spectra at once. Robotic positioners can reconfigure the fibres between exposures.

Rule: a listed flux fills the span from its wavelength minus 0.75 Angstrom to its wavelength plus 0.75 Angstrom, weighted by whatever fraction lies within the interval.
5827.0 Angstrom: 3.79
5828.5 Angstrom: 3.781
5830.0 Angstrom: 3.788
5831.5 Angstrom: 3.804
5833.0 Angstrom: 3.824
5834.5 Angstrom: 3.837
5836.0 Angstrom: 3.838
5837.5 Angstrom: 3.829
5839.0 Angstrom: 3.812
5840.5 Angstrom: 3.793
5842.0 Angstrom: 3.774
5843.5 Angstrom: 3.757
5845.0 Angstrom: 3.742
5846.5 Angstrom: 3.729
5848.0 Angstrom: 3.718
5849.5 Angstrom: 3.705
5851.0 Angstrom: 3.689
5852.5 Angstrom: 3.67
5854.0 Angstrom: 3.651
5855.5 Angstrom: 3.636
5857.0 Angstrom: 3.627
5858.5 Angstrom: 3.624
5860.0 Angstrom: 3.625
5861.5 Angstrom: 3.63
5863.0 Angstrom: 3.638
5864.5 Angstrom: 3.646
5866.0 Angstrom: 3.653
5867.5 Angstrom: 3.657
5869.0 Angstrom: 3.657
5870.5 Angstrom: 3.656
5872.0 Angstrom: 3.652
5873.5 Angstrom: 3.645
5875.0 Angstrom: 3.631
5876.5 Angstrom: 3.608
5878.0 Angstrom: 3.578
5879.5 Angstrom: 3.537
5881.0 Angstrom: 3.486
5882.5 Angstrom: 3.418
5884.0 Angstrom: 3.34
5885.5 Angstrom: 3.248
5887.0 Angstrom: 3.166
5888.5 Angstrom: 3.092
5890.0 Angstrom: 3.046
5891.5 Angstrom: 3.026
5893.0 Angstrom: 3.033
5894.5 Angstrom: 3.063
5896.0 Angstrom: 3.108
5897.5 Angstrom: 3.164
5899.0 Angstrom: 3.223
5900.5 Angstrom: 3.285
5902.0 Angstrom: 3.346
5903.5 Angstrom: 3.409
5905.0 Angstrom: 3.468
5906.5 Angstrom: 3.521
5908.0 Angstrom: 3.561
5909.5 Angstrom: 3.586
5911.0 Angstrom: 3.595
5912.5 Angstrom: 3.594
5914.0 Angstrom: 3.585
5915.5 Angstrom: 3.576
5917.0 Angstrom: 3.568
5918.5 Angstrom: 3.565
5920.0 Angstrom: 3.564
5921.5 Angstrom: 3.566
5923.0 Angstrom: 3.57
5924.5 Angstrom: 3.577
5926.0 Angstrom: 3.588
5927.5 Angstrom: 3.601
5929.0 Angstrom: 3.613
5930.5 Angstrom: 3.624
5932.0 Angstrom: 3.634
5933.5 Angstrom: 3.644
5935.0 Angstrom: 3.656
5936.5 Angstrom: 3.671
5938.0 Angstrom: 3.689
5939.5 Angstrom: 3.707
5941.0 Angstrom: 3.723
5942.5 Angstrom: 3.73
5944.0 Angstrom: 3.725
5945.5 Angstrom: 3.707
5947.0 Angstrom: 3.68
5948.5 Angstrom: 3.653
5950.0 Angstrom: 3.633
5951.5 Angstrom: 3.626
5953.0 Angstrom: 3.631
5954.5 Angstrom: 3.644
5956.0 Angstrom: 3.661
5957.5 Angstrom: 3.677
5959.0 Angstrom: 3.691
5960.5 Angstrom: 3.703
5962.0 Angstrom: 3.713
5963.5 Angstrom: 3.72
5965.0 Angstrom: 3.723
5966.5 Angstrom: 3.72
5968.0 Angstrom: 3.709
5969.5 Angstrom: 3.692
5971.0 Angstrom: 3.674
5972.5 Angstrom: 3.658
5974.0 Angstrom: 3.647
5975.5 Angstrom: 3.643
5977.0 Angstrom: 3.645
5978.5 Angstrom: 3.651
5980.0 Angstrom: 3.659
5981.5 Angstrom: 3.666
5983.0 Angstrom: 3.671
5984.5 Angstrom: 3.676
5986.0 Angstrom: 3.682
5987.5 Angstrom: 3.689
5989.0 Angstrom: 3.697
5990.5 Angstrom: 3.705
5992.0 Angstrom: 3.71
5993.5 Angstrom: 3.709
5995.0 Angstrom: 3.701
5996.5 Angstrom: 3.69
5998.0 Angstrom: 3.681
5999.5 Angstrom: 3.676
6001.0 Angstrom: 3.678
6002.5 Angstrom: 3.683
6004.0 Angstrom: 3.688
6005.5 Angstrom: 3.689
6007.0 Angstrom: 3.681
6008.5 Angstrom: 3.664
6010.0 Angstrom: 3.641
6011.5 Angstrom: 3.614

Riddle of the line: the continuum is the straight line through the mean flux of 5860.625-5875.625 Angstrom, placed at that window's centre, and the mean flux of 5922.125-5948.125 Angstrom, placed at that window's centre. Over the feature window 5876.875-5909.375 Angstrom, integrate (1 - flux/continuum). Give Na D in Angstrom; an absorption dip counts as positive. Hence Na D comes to 3.1 Angstrom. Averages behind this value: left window 3.65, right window 3.65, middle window 3.3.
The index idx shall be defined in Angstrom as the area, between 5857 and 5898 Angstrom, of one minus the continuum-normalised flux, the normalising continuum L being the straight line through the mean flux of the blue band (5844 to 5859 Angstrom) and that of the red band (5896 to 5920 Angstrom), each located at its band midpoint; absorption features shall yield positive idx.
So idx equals 1.7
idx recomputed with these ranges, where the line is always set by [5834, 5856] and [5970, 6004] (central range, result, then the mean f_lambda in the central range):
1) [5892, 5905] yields 1.8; 3.22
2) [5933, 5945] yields 0.0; 3.69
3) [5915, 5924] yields 0.3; 3.57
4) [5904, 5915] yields 0.5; 3.56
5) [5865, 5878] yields 0.3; 3.64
